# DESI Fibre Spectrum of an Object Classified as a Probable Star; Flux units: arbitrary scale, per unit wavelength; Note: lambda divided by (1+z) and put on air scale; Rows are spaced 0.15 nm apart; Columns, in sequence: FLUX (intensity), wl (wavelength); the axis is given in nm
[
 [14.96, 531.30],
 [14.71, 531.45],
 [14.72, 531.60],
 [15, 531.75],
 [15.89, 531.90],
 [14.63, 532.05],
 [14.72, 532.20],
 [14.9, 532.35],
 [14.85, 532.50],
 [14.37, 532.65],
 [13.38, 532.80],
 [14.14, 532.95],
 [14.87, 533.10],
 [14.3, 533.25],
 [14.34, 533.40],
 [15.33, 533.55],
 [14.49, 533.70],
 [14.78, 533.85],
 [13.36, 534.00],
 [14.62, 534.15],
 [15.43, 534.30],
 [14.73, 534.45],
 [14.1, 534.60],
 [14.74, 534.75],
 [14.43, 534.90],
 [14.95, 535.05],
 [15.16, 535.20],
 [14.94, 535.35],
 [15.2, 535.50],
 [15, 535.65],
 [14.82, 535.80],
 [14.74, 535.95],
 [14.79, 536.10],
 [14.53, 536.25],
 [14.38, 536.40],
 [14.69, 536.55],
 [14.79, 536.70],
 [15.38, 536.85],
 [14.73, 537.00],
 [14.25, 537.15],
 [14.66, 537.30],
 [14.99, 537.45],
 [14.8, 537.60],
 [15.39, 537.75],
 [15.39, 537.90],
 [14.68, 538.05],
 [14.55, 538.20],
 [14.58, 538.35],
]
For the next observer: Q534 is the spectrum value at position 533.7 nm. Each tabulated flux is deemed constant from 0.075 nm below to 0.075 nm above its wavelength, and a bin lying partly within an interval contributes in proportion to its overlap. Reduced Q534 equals 14.49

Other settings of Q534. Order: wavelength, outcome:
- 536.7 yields 14.79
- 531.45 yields 14.71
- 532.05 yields 14.63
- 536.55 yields 14.69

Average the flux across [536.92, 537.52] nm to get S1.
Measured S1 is 14.7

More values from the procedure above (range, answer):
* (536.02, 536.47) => 14.6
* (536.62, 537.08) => 15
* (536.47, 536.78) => 14.7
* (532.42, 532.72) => 14.6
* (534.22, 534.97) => 14.7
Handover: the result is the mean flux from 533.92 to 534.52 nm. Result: 14.5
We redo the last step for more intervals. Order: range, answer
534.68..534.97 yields 14.6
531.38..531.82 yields 14.8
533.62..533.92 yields 14.6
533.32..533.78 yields 14.7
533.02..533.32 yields 14.6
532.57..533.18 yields 14.2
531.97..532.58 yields 14.8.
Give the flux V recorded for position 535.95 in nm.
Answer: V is 14.74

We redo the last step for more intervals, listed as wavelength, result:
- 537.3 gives 14.66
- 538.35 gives 14.58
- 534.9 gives 14.43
